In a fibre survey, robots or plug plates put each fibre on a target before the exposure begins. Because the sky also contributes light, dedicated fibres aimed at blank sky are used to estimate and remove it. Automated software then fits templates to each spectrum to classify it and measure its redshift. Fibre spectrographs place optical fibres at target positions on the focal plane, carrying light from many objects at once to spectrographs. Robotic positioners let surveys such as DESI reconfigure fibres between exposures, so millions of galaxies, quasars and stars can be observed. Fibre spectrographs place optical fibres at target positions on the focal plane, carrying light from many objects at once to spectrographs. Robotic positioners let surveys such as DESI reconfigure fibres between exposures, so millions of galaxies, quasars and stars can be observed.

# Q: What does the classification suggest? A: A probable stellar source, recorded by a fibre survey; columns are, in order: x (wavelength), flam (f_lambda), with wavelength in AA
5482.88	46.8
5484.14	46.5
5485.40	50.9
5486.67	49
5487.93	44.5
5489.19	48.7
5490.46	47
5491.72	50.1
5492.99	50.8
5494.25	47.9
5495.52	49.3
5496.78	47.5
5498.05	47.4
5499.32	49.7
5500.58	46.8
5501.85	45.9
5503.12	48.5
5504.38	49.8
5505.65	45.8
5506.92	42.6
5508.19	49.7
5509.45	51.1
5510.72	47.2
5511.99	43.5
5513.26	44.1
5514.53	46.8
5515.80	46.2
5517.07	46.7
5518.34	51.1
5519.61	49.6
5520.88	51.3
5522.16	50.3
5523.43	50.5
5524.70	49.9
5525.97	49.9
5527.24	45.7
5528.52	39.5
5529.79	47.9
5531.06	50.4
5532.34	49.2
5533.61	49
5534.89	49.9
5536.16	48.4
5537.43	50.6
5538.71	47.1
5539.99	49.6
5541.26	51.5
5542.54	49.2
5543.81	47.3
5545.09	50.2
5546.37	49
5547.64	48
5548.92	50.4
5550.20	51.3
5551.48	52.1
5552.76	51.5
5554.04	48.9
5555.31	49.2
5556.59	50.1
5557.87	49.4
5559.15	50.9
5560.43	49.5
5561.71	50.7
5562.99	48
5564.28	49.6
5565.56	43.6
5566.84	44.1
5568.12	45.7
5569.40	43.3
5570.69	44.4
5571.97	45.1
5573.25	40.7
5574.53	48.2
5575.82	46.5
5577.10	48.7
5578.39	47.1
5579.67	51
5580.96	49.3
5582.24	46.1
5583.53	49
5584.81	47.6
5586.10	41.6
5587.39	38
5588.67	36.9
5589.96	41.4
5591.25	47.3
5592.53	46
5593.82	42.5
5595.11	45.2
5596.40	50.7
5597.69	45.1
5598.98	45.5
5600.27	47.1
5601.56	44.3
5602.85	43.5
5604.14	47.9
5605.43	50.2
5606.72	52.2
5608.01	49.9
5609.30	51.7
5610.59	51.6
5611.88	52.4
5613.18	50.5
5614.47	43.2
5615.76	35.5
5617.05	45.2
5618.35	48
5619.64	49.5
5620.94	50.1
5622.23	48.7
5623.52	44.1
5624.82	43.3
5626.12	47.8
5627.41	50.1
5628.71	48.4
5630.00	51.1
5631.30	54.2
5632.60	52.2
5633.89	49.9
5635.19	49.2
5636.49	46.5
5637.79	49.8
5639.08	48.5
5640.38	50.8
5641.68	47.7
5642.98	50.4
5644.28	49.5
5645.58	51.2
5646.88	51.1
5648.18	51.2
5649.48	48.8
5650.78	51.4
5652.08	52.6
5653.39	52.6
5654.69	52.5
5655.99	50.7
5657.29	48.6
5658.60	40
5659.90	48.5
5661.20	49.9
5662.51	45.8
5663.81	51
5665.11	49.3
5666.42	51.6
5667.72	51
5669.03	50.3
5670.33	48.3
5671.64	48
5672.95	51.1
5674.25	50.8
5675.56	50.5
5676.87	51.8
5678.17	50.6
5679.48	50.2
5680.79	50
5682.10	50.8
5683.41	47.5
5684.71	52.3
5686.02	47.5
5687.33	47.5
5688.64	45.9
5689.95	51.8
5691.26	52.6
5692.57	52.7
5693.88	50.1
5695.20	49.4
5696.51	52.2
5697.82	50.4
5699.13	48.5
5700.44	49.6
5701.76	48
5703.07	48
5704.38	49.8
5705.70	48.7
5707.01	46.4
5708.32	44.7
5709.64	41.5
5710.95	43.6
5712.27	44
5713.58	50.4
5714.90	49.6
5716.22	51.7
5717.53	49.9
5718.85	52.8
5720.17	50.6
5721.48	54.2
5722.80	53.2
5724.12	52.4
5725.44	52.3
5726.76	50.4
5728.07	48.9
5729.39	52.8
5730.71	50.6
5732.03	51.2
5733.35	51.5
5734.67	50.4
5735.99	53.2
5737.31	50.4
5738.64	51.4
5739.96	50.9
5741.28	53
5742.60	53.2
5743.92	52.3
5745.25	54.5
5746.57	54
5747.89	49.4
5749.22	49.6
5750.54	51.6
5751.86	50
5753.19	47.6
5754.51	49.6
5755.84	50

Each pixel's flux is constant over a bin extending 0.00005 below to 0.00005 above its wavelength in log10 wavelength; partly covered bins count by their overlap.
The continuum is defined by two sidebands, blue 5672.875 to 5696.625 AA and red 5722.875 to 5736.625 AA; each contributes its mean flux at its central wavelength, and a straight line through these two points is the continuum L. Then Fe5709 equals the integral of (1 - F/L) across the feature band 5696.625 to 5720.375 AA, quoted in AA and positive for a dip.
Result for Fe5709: 1.21 AA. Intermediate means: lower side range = 50.2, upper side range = 51.5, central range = 48.3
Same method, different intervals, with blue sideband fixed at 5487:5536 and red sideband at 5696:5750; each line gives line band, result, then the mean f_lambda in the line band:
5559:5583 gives 0.84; 46.9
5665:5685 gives -0.21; 50.2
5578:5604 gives 1.88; 45.3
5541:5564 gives -0.67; 49.8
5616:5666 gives 0.25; 49.1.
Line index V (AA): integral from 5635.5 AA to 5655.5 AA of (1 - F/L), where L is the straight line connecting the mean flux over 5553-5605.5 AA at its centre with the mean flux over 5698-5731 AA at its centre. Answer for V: -1.04 AA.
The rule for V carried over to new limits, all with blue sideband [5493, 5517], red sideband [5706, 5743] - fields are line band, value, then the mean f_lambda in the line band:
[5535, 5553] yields -0.7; 49.7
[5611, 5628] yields 0.7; 46.9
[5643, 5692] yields -0.5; 49.9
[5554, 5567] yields -0.2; 48.7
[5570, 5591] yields 1.4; 45.1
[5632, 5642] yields -0.1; 49.4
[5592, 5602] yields 0.6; 45.8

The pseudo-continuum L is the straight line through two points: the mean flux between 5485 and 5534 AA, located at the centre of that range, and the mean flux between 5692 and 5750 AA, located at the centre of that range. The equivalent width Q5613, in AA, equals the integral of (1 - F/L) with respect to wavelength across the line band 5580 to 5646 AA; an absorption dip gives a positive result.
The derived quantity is 2.3 AA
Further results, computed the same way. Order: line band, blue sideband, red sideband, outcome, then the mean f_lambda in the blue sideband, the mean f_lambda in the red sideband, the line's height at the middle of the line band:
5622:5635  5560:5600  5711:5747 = -0.4 AA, 45.7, 51.3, 47.6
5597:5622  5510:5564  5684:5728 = 0.8 AA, 48.9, 49.5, 49.1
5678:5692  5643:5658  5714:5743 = 0.4 AA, 50.8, 51.5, 51.2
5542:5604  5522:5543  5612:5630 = 1.3 AA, 48.7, 46.8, 47.8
